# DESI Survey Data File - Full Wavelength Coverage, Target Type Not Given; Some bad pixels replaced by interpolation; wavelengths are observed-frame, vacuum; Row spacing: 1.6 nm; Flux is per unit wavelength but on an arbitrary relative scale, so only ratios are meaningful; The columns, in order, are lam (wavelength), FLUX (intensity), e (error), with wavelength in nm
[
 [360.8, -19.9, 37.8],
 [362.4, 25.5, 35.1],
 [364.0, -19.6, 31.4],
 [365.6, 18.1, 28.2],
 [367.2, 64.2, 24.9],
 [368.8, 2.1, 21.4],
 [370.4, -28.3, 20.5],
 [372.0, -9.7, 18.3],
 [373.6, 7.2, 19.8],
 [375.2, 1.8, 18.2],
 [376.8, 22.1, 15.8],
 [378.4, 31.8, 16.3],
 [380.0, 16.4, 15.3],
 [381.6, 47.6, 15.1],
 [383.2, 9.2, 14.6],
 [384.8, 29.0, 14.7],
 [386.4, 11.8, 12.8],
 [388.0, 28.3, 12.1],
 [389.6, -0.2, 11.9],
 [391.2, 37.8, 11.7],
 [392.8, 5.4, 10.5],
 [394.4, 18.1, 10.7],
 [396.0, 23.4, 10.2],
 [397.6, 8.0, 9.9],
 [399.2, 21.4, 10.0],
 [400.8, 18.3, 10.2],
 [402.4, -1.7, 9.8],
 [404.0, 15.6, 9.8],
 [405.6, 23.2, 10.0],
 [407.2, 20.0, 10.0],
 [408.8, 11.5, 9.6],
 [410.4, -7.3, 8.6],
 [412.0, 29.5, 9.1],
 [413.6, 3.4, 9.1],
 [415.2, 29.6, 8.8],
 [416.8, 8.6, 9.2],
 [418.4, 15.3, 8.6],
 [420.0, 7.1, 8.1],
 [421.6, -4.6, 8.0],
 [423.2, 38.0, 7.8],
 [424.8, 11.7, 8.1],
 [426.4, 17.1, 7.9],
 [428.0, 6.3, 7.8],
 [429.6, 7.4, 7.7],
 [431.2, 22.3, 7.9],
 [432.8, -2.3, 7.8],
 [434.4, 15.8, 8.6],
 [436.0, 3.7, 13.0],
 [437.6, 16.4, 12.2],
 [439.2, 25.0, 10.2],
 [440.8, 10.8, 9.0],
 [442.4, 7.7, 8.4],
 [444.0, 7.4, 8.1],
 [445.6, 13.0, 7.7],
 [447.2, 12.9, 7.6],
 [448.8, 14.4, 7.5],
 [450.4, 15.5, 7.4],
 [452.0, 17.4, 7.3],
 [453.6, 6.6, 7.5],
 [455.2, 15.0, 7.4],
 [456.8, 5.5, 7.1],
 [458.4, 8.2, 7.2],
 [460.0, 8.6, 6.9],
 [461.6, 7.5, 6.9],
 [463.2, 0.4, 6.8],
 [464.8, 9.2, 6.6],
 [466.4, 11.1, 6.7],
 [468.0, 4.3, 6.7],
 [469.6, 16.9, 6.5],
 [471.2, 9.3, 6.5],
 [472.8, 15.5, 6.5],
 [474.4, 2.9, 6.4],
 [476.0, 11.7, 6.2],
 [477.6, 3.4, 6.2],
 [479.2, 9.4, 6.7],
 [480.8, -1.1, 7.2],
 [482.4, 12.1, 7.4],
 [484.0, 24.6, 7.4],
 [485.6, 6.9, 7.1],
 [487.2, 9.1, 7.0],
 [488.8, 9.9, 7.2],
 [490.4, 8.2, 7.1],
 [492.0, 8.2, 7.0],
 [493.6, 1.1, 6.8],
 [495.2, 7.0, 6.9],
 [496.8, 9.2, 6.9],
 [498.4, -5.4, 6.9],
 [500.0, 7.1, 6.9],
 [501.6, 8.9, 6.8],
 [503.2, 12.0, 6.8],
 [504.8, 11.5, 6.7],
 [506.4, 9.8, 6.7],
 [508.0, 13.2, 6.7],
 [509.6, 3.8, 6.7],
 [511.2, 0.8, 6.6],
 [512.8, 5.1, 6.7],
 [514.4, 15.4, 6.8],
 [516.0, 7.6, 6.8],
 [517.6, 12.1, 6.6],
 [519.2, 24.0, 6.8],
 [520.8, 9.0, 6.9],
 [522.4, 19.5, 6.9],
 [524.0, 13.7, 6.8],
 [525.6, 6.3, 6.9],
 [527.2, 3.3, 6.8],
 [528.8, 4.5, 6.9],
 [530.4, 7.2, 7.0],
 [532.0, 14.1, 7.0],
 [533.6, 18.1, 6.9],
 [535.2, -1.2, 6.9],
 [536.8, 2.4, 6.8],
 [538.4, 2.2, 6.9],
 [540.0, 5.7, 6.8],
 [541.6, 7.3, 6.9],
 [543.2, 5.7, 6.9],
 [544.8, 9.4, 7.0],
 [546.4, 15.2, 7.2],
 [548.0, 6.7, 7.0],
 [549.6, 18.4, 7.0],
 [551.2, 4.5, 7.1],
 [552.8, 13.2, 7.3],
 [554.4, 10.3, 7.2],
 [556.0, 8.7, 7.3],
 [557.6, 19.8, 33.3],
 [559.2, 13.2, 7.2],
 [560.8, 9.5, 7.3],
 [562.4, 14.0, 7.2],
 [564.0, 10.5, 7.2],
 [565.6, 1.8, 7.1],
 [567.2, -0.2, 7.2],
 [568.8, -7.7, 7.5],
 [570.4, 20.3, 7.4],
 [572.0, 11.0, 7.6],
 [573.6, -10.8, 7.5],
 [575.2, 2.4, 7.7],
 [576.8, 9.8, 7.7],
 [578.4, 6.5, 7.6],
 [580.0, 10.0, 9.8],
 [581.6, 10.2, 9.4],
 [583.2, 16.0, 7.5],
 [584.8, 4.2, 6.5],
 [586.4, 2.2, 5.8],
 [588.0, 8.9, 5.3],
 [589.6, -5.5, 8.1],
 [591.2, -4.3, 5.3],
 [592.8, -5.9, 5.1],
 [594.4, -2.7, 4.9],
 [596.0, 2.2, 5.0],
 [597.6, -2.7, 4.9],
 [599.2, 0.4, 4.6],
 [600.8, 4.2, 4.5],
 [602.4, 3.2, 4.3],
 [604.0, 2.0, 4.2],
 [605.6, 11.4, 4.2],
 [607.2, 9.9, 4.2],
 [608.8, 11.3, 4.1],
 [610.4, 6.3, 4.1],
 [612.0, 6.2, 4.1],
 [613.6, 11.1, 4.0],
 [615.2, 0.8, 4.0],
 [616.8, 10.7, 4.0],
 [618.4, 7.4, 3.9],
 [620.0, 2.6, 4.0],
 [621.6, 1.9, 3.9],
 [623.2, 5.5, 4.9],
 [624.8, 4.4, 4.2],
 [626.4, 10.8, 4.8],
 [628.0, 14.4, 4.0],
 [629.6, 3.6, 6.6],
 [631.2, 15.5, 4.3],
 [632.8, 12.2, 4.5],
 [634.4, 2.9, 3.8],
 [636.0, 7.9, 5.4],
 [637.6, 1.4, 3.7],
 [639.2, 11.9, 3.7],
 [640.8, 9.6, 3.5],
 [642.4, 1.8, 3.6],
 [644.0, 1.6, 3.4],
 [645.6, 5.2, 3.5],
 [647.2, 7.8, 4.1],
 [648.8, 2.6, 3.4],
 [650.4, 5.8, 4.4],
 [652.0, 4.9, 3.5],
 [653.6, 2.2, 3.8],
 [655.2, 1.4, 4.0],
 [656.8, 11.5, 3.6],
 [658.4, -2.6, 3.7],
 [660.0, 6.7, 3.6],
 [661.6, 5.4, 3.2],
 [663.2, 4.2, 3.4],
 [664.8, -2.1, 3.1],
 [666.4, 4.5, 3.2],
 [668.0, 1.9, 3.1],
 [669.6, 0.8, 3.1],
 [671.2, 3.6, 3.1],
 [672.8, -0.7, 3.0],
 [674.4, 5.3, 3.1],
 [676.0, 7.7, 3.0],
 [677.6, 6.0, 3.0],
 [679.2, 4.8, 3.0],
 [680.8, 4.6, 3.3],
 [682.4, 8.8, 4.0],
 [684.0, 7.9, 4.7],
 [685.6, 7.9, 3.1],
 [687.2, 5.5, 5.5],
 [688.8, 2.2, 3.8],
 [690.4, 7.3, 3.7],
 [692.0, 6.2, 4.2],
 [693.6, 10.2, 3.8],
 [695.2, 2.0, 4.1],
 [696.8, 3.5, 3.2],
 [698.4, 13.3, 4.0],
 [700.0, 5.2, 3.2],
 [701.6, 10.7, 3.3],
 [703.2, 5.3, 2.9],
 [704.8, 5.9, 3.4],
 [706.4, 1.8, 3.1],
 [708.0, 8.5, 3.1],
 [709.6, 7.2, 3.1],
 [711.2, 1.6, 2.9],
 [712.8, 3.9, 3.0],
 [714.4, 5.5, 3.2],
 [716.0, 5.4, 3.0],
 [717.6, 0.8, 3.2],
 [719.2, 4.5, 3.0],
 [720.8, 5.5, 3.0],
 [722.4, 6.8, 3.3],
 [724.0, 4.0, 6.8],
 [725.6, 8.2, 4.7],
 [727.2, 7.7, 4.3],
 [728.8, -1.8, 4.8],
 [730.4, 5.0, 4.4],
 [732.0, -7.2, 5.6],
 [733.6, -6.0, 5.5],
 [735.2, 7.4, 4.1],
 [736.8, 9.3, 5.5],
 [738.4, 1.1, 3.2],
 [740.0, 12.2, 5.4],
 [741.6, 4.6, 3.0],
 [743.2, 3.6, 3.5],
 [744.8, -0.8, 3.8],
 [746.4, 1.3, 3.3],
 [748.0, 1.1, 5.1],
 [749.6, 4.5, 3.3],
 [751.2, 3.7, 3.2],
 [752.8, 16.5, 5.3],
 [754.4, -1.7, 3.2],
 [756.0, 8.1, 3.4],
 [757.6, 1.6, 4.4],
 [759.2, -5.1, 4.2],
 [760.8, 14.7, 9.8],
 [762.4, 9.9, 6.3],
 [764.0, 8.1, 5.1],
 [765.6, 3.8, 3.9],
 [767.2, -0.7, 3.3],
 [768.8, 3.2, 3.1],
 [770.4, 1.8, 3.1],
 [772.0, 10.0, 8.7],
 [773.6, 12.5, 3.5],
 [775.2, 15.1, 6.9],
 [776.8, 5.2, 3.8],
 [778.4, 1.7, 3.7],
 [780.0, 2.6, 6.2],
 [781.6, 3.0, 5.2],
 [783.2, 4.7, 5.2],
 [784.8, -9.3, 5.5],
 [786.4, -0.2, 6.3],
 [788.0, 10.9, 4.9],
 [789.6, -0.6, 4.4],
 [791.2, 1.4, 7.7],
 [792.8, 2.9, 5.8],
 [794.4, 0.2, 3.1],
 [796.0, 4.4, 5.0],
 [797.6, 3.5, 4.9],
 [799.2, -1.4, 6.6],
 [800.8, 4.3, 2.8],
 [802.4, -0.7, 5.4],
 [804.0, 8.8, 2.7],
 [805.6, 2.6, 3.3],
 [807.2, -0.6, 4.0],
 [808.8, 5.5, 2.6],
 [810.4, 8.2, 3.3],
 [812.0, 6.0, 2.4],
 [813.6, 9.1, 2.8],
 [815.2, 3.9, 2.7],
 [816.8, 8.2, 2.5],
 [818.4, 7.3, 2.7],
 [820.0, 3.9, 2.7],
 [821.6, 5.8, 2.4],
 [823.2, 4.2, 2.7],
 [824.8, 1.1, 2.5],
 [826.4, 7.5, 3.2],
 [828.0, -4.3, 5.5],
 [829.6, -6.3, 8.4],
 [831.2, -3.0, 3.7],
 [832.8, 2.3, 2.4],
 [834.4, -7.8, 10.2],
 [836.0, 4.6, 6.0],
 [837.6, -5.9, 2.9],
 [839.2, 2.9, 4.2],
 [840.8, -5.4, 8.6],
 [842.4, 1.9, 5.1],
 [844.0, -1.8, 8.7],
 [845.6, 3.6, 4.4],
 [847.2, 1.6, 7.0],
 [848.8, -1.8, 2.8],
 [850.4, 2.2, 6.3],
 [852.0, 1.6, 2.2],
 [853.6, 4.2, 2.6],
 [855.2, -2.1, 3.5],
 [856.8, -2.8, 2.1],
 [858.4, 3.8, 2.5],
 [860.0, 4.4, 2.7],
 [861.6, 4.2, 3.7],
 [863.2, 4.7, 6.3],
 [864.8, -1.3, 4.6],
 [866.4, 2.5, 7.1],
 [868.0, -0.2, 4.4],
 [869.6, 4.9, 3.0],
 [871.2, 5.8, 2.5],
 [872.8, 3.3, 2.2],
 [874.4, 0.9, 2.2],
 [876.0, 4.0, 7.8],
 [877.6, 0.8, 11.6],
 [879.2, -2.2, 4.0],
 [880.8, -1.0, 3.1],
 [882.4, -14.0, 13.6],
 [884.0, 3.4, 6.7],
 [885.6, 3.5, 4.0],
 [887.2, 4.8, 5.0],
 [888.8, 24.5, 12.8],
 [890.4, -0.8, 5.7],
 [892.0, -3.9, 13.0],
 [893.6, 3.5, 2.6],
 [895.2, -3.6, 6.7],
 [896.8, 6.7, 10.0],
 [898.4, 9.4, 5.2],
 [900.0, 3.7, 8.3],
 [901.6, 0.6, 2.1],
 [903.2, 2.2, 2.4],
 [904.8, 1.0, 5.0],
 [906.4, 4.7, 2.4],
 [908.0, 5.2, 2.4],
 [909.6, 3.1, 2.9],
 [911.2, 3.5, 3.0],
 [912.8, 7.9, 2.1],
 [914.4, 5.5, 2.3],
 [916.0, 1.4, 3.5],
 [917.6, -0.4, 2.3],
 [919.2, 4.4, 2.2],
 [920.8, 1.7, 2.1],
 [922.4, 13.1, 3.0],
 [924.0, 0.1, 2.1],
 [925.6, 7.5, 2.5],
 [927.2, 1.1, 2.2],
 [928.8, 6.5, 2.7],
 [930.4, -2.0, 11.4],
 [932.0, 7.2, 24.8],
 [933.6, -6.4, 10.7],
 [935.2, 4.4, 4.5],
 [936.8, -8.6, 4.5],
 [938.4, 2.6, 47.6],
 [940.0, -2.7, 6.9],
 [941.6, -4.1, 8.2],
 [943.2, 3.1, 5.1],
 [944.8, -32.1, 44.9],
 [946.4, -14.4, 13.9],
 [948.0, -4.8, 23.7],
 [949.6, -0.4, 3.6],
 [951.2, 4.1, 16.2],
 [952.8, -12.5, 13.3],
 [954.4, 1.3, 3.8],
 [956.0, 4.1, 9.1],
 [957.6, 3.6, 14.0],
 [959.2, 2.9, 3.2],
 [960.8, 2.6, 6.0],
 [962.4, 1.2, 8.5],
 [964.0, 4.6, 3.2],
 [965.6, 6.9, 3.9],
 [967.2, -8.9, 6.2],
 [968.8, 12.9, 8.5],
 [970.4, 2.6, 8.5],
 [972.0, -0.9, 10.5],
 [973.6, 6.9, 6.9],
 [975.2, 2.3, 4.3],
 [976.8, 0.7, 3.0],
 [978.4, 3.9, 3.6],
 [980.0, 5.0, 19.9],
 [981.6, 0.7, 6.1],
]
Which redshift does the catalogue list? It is 1.38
